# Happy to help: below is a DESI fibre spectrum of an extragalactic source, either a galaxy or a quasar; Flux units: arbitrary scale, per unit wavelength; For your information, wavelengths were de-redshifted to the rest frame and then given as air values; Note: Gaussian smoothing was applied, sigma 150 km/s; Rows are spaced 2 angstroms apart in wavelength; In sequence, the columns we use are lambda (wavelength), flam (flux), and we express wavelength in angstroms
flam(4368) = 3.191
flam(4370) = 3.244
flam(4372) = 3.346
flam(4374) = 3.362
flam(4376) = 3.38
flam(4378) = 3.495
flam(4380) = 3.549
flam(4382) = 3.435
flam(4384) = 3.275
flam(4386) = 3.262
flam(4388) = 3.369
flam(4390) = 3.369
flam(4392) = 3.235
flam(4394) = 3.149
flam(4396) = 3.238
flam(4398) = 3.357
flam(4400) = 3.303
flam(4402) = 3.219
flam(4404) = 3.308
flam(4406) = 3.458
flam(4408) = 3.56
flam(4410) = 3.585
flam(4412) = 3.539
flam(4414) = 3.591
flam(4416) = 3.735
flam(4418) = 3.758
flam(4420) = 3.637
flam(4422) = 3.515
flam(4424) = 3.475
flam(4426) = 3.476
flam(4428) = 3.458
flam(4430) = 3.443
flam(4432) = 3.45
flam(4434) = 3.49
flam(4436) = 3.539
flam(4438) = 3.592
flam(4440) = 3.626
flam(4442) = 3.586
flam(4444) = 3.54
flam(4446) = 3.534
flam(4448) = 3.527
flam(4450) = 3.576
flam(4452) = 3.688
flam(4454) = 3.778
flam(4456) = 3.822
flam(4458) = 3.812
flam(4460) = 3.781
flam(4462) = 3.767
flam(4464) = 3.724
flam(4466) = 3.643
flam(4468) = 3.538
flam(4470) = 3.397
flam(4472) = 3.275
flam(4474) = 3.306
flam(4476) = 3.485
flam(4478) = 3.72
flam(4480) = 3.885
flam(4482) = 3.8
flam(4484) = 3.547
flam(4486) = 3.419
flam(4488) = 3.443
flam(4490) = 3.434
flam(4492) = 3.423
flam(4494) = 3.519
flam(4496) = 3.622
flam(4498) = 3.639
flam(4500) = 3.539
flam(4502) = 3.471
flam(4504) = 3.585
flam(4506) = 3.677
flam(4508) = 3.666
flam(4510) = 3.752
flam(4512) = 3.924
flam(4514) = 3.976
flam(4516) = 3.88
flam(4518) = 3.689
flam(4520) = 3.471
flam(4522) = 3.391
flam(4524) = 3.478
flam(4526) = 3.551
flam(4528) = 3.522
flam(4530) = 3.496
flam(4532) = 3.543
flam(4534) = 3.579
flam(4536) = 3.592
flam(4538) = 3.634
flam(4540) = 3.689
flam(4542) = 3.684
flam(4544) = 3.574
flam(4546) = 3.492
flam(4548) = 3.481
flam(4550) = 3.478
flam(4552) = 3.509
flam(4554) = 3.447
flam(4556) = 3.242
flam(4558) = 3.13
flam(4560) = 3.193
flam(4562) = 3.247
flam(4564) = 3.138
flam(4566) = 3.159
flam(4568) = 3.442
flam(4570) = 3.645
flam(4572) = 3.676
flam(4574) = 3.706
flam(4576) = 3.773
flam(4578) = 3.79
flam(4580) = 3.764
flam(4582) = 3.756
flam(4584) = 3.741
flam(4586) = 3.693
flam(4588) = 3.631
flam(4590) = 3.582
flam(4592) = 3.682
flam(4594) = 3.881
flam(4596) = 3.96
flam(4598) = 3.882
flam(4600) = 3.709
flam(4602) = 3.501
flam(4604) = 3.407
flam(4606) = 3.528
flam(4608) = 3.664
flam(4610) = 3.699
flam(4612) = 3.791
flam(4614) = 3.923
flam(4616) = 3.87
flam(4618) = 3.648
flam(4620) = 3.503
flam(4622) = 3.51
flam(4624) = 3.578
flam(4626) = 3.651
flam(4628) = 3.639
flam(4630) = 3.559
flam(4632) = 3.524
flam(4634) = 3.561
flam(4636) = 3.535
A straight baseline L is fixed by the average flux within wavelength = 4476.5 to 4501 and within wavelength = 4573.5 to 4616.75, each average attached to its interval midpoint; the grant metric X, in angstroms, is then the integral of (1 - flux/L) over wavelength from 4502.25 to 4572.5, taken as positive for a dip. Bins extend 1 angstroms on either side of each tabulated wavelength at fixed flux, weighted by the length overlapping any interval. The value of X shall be 2.2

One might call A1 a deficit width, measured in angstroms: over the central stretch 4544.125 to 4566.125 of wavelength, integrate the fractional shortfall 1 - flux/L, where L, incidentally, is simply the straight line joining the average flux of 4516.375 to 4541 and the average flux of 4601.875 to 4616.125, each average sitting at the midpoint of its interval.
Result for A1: 1.6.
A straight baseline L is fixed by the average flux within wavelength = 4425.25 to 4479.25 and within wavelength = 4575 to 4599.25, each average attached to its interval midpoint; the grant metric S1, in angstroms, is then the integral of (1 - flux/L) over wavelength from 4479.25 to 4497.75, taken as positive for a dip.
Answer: 0.3 angstroms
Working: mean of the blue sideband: 3.58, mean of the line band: 3.56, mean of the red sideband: 3.76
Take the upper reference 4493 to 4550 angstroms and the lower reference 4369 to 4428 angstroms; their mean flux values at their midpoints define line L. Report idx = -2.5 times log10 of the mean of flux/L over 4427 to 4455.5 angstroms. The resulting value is -0.024 mag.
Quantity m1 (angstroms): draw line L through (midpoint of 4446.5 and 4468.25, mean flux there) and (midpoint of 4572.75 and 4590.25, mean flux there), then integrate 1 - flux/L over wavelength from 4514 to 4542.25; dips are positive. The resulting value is 0.87 angstroms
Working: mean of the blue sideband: 3.7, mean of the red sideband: 3.72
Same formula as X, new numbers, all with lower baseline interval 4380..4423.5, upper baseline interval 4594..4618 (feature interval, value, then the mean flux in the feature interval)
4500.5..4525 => -0.5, 3.66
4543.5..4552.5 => 0.3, 3.5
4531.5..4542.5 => 0.0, 3.62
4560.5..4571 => 1.0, 3.32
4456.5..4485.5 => -0.8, 3.62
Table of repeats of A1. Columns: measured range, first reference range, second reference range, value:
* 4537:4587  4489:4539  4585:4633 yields 1.54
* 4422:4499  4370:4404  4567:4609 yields -2.49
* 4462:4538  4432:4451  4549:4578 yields -2.09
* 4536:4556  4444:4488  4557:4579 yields -0.34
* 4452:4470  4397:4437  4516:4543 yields -0.95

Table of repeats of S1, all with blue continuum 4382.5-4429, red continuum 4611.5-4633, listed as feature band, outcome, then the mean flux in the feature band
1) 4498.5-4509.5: -0.21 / 3.6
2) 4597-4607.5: 0.06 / 3.61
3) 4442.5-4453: -0.31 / 3.57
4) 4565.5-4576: 0.09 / 3.57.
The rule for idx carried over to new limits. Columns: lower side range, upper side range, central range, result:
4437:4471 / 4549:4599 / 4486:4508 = 0.02 mag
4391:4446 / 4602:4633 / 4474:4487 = -0.03 mag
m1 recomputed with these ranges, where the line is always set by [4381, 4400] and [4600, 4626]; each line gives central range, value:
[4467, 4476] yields 0.1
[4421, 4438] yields -0.7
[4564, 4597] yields -0.7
